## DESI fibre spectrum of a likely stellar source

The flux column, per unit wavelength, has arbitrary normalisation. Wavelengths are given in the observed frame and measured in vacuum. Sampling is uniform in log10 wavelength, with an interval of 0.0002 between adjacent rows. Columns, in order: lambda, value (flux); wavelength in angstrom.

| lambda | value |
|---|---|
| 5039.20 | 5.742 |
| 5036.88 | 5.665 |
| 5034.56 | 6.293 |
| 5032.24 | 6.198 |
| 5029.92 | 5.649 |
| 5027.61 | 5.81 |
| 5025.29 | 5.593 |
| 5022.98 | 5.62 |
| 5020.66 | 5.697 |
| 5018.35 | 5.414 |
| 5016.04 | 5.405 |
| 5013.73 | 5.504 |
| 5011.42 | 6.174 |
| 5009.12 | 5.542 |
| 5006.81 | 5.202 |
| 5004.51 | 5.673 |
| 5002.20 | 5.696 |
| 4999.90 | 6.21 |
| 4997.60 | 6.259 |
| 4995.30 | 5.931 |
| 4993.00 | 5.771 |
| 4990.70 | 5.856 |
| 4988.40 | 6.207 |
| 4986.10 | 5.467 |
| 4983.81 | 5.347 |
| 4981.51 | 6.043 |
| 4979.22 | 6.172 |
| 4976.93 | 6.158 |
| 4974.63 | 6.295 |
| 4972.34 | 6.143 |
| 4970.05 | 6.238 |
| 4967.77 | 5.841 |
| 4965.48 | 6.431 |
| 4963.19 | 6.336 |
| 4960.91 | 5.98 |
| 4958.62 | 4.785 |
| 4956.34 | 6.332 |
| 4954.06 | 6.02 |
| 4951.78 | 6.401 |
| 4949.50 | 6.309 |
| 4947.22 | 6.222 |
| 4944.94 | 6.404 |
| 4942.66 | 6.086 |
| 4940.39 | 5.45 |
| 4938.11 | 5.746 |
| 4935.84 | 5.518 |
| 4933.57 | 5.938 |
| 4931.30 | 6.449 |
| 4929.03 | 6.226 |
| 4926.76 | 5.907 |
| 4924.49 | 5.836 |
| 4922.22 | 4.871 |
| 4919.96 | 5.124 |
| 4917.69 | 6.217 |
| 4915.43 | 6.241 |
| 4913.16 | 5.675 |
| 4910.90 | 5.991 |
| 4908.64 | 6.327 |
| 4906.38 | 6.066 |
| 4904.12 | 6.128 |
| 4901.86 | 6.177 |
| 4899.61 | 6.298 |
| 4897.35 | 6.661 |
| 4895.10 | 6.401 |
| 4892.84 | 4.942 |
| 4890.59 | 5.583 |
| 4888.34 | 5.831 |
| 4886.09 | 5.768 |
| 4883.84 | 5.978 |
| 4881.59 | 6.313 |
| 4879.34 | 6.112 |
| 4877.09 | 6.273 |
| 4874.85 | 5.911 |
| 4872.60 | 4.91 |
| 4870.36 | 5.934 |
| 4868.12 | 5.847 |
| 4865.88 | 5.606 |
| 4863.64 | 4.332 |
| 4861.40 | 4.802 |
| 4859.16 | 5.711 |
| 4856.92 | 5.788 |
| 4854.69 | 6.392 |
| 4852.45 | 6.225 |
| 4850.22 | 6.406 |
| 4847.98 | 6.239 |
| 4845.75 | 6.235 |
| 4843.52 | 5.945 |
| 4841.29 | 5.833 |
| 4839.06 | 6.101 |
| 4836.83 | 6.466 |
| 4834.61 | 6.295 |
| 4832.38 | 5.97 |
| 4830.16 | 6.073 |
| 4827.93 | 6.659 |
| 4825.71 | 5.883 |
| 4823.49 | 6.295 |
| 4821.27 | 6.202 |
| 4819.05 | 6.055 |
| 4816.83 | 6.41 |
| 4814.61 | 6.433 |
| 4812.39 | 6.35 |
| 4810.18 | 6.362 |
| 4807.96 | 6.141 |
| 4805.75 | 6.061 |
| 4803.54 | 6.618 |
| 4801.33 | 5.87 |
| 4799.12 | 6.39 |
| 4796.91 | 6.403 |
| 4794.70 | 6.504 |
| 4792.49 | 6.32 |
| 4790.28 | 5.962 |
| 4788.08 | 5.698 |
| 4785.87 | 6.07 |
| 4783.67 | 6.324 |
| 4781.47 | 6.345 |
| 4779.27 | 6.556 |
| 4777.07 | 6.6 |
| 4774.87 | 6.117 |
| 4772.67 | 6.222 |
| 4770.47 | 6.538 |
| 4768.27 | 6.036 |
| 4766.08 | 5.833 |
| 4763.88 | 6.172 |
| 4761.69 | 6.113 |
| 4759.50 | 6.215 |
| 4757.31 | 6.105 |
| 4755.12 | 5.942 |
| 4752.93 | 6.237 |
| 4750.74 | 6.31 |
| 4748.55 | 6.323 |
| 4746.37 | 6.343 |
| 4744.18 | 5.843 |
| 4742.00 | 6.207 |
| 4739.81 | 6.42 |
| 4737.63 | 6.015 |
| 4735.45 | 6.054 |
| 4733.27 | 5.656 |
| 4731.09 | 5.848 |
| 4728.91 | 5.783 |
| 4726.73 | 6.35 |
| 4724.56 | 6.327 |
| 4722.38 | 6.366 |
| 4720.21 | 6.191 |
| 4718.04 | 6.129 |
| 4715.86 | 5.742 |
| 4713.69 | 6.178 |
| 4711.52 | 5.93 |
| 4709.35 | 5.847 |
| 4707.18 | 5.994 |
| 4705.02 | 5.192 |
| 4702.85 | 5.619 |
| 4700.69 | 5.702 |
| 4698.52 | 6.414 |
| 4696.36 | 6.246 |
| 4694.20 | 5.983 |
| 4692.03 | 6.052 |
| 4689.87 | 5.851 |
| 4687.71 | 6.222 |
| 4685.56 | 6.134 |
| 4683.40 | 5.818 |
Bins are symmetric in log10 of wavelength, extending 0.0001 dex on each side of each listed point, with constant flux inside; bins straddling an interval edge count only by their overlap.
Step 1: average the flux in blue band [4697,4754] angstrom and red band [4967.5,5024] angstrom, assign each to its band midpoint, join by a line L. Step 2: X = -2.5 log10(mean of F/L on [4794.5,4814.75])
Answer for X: -0.06 mag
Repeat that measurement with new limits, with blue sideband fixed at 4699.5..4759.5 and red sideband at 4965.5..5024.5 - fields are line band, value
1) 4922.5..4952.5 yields -0.02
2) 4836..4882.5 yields 0.01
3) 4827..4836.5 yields -0.05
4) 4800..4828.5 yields -0.05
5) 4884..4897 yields 0.02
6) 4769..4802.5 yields -0.05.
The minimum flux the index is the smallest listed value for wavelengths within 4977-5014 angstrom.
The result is 5.202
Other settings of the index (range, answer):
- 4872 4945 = 4.871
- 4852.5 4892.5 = 4.332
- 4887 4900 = 4.942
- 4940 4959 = 4.785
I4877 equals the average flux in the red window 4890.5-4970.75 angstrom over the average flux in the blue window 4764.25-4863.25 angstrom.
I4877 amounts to 0.97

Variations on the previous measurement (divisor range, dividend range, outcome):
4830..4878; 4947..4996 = 1.02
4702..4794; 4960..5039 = 0.96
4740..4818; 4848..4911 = 0.95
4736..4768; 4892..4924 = 0.97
